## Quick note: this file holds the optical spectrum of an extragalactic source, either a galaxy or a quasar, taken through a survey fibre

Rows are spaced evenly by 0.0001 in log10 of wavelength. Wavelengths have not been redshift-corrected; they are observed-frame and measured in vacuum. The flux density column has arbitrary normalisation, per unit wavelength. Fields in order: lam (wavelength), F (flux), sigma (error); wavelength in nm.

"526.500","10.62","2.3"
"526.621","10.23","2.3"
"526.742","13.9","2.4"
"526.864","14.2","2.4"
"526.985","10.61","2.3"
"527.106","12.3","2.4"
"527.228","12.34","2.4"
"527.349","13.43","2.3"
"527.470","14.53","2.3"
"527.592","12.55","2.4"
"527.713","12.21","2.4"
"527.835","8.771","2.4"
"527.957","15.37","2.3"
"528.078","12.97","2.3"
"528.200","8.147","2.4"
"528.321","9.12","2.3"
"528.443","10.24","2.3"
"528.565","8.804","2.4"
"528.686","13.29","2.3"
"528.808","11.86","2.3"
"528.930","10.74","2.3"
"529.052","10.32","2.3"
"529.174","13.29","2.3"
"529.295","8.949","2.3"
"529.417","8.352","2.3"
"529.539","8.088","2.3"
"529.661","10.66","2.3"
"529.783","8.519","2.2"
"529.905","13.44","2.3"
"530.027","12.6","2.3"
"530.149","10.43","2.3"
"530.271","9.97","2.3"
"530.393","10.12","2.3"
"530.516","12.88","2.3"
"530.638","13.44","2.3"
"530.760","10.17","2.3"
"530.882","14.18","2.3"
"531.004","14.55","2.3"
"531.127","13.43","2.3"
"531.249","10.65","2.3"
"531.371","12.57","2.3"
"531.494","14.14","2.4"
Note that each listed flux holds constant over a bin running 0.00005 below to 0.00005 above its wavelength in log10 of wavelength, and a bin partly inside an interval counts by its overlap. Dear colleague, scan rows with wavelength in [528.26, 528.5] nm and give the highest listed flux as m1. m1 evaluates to 10.24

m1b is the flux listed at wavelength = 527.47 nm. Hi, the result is 14.53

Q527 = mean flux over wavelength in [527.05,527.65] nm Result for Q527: 13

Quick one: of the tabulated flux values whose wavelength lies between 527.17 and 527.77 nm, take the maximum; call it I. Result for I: 14.53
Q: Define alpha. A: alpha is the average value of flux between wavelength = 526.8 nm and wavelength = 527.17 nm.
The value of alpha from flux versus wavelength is 12.4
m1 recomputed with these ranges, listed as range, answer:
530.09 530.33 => 10.43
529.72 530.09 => 13.44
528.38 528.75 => 13.29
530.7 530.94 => 14.18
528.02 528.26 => 12.97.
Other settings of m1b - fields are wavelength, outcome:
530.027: 12.6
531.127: 13.43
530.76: 10.17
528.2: 8.147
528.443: 10.24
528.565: 8.804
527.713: 12.21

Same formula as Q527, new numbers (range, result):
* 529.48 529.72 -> 9.37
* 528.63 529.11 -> 11.5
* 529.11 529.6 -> 9.68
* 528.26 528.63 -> 9.45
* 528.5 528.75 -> 11.1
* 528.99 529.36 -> 10.8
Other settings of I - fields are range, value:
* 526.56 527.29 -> 14.2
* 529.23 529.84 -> 10.66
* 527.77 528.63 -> 15.37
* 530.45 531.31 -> 14.55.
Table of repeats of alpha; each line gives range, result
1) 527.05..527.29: 12.3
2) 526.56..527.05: 12.2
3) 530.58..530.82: 11.8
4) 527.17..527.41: 12.9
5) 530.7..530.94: 12.2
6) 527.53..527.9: 11.2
